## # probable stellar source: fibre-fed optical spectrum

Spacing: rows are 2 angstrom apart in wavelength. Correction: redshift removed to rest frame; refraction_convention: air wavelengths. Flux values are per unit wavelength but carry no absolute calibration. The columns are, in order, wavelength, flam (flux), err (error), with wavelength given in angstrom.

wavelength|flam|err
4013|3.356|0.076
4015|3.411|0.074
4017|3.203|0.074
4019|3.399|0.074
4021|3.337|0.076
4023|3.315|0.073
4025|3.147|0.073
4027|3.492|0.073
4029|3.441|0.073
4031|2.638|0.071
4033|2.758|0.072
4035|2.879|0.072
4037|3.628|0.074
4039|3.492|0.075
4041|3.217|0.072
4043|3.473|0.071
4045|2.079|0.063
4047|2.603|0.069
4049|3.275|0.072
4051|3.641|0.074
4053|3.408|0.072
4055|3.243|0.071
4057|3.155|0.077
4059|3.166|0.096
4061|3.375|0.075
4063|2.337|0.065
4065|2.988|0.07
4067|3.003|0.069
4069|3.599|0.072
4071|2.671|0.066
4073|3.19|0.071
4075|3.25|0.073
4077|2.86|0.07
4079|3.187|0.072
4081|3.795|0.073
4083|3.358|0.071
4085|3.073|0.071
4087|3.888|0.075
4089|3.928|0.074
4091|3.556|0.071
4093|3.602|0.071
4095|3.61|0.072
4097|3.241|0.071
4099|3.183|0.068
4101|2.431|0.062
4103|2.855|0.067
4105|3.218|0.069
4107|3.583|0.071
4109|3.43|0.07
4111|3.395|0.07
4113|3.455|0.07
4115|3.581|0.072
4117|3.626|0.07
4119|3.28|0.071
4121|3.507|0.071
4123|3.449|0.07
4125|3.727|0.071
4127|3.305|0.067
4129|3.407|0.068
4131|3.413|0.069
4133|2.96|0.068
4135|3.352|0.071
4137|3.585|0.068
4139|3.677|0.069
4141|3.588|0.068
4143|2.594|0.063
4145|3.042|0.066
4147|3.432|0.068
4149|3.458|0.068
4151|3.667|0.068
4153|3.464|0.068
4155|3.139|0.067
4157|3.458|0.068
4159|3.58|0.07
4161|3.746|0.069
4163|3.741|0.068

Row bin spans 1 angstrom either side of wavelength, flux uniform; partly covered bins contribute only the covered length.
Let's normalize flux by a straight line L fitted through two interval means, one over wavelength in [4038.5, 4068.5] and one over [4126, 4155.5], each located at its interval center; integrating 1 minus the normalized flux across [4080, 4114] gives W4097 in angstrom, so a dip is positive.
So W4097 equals -1.8 angstrom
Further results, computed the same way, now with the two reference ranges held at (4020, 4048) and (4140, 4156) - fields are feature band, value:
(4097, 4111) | 0.3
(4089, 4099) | -1.0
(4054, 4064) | 0.3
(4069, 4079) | 0.3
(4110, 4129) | -1.3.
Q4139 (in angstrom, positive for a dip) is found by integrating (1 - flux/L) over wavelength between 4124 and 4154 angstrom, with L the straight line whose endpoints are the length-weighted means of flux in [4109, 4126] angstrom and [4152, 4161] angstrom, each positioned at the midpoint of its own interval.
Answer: 0.8 angstrom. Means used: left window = 3.5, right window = 3.45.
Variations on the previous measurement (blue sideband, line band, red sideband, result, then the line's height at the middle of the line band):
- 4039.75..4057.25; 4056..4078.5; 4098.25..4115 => 0.7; 3.15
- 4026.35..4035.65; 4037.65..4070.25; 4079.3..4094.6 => 1.2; 3.26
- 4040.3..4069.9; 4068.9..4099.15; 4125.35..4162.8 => -1.7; 3.2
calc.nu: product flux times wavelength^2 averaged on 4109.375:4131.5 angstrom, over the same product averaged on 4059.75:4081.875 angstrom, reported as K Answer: 1.14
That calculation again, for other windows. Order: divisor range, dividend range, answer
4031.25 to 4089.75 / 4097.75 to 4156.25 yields 1.08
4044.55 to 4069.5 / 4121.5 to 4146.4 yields 1.13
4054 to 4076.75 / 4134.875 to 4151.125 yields 1.13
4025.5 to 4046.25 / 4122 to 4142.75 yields 1.15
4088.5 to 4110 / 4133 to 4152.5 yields 1.03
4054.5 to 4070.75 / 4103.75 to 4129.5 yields 1.15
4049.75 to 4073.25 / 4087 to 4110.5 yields 1.09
